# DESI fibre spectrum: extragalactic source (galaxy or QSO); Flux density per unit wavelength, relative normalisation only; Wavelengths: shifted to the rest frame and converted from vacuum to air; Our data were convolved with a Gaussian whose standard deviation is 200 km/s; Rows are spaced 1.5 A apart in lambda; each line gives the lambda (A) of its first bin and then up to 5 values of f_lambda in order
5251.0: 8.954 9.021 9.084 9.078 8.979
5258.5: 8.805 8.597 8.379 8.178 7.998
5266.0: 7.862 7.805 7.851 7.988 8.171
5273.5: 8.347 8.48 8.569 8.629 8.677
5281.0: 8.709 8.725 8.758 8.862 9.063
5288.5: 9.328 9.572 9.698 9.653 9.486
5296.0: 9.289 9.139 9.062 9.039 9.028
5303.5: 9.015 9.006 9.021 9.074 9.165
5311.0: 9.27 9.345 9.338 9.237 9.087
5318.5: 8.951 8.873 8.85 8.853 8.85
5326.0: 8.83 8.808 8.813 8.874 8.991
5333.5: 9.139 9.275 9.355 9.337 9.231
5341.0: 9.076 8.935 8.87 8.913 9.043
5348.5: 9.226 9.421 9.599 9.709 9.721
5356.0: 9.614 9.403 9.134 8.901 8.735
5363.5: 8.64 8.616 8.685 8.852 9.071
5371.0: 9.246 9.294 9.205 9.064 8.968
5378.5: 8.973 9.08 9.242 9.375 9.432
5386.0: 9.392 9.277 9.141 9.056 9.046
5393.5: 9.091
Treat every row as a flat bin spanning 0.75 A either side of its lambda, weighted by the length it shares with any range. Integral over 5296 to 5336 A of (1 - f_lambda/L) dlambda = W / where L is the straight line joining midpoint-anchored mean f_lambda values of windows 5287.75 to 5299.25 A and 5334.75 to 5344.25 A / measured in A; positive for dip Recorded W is 1.1 A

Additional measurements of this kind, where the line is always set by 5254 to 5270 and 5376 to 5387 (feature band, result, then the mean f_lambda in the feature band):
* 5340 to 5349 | -0.1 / 9.01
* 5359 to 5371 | 0.3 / 8.84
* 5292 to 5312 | -1.2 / 9.18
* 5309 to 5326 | -0.6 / 9.06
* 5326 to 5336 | -0.1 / 8.98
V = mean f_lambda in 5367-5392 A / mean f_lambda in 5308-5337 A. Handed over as 1.0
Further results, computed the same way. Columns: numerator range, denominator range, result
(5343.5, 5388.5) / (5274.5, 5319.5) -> 1.01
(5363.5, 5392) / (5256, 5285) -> 1.08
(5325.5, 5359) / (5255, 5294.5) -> 1.06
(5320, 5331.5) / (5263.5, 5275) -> 1.10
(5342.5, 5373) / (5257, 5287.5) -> 1.08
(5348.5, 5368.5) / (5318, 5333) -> 1.03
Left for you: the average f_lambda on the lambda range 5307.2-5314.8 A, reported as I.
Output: 9.24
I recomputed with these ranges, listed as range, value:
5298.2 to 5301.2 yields 9.05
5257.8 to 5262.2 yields 8.59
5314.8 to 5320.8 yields 9.03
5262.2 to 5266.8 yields 8.01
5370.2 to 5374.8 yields 9.24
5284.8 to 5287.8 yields 8.97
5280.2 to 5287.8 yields 8.83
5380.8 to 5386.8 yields 9.36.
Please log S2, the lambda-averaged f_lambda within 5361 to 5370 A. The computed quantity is 8.76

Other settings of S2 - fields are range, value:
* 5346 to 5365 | 9.23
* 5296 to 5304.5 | 9.08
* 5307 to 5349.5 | 9.06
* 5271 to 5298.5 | 8.95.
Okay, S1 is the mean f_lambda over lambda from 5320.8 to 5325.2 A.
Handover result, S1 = 8.85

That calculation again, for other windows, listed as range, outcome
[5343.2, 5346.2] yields 8.89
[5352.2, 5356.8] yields 9.68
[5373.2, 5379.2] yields 9.06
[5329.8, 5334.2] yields 9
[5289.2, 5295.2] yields 9.6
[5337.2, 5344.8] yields 9.09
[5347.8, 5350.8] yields 9.33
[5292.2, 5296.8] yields 9.47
